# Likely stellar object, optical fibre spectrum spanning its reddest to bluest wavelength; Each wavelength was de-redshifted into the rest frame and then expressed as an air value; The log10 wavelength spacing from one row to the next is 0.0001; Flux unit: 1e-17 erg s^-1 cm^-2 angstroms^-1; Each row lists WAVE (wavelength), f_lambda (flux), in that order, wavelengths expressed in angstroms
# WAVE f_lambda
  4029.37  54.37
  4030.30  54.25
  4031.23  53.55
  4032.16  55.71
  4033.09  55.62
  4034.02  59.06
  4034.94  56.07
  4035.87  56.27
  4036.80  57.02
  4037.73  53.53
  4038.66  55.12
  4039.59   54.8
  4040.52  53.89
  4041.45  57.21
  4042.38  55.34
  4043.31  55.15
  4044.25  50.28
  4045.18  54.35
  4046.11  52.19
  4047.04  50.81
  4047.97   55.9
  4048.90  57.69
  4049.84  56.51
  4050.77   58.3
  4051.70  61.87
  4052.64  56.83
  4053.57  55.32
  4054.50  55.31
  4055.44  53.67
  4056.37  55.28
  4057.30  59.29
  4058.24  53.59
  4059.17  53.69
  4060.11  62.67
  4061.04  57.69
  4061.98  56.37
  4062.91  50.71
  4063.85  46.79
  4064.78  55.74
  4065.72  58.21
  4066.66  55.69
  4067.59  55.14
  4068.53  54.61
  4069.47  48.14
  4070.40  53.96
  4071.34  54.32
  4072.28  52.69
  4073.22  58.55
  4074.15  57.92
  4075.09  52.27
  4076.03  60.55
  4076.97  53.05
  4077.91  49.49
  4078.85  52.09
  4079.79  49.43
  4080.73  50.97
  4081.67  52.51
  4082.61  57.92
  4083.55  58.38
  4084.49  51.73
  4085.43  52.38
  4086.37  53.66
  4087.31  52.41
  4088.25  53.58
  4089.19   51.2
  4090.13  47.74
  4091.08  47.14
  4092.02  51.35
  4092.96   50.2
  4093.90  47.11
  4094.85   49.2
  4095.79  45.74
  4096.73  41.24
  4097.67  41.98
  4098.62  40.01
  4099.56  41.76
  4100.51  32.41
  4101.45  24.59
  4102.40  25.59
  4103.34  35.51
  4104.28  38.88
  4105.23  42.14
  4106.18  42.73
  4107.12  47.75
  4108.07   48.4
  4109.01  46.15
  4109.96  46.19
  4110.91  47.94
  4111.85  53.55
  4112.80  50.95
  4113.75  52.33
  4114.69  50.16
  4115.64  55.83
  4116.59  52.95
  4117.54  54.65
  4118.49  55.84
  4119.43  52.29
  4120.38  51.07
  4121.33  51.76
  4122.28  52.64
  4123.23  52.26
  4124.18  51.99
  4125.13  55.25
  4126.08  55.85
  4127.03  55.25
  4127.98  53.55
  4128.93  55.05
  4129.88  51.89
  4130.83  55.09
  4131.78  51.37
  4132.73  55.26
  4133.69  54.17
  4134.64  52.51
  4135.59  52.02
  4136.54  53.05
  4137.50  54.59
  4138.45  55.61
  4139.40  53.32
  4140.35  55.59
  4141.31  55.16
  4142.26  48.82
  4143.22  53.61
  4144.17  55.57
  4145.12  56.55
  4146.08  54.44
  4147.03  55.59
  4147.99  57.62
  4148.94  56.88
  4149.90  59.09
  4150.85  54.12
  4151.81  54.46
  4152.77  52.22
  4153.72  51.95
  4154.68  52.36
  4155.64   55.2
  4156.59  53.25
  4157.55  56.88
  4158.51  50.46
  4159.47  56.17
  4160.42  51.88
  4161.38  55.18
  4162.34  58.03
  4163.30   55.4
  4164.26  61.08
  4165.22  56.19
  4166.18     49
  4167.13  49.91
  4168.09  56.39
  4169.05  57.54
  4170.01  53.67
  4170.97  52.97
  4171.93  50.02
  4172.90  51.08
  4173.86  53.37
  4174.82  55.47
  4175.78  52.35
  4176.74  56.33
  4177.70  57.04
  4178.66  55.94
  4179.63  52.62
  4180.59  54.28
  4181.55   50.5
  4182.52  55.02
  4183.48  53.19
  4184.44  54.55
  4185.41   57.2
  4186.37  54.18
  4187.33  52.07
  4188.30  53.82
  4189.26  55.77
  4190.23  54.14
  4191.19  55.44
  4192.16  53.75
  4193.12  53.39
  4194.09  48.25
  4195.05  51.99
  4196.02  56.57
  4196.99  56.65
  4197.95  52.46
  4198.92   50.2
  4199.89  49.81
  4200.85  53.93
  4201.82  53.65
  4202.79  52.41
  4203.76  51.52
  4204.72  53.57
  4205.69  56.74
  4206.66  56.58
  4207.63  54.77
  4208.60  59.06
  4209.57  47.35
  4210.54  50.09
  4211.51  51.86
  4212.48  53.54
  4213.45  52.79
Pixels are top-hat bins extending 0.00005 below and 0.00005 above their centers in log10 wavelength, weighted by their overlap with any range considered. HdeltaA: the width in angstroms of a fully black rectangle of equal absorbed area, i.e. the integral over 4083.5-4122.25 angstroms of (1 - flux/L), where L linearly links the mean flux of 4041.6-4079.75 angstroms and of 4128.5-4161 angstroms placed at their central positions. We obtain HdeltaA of 5.23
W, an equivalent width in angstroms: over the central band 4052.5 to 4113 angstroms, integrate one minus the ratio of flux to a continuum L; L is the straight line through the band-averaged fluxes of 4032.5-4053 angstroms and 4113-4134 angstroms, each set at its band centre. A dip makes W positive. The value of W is 5.0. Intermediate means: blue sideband 55.6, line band 50.1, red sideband 53.4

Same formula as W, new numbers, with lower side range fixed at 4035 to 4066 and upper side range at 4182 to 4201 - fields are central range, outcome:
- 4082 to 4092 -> 0.4 angstroms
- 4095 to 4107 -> 3.6 angstroms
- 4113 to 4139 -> 0.5 angstroms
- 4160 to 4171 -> -0.2 angstroms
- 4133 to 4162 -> -0.1 angstroms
